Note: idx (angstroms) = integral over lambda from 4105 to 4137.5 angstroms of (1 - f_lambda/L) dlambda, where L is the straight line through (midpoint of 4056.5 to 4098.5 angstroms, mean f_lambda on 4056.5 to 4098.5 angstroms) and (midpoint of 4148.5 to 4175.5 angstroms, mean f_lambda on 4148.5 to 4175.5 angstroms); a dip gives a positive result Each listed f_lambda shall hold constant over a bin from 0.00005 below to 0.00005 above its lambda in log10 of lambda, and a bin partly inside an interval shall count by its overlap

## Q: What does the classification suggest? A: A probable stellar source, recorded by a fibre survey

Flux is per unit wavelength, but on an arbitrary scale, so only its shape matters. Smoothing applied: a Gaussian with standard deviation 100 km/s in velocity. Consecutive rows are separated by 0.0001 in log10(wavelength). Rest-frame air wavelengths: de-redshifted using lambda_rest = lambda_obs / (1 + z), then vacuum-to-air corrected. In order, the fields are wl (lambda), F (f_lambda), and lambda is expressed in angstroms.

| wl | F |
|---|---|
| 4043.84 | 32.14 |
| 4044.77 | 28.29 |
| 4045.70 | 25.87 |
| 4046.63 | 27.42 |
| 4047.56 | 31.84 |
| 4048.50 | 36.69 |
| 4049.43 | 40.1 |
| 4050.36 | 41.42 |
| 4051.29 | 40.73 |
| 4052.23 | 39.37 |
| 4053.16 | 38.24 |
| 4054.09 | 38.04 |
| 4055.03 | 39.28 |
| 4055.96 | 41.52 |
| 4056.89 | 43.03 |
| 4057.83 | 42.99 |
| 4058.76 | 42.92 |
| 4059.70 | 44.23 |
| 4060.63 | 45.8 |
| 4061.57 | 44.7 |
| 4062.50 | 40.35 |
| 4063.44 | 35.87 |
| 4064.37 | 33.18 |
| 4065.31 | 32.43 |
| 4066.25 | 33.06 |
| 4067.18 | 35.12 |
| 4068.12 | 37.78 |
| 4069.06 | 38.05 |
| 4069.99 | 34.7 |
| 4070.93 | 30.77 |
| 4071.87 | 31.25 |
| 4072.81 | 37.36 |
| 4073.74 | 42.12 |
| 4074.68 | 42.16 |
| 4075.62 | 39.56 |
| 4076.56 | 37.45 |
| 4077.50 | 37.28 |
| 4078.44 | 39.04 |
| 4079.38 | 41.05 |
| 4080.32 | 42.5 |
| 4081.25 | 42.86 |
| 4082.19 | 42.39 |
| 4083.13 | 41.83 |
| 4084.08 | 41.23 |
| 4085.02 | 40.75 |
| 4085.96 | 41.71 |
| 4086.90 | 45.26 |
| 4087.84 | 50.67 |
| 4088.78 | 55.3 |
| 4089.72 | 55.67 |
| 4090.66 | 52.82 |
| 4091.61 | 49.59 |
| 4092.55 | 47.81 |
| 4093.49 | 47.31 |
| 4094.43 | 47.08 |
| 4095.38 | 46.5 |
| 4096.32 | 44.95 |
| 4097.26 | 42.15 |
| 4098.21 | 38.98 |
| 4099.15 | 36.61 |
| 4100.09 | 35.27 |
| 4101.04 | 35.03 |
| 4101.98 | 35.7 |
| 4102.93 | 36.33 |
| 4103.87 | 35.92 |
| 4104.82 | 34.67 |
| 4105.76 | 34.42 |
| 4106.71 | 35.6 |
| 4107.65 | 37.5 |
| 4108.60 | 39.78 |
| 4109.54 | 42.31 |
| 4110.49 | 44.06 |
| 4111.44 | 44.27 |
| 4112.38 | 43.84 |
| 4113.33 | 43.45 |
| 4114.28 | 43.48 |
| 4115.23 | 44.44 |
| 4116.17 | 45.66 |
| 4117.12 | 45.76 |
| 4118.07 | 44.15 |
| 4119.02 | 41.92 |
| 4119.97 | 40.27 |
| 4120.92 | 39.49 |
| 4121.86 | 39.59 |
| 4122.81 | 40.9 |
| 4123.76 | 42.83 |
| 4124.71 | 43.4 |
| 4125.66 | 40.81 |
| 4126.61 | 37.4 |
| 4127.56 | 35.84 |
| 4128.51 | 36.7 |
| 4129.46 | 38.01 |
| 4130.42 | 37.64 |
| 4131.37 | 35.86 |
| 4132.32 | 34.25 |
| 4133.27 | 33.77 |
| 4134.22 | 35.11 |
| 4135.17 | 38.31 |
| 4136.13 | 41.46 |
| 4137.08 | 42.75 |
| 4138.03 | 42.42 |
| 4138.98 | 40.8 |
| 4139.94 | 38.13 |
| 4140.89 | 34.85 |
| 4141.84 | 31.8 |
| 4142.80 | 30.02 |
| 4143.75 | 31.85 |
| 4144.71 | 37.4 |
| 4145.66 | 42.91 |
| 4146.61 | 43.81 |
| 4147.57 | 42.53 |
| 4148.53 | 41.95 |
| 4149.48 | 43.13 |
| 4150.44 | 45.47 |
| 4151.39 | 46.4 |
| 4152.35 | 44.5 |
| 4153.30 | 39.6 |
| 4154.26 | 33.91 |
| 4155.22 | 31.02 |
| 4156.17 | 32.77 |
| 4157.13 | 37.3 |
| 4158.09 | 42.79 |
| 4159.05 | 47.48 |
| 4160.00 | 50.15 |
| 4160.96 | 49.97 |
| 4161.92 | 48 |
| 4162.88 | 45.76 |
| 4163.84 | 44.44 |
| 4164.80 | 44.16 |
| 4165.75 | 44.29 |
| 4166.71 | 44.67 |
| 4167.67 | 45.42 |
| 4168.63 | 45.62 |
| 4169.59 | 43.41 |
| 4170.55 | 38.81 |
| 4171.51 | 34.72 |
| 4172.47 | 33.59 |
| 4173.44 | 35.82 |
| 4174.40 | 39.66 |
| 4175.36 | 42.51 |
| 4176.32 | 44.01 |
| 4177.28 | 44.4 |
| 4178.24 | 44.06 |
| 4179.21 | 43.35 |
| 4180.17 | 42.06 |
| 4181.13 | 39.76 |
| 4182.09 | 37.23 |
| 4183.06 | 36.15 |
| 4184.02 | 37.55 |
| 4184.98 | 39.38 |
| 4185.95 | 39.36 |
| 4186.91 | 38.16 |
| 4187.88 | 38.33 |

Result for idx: 1.4 angstroms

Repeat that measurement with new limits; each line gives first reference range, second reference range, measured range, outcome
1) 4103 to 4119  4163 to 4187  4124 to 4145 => 1.95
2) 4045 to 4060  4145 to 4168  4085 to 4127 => -1.98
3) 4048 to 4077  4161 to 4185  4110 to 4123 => -0.91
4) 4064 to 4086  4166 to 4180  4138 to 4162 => 0.25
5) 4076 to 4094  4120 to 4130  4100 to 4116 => 0.89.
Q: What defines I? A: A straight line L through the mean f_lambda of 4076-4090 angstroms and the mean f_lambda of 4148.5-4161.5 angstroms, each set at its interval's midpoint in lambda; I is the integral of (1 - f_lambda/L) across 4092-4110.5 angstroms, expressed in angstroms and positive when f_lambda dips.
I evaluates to 1.40 angstroms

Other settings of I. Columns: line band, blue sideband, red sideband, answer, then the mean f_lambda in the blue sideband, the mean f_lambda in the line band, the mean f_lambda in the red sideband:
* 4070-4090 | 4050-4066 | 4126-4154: -0.9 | 40.1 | 41.5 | 38.8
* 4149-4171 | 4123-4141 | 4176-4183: -1.4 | 38.5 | 43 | 41.7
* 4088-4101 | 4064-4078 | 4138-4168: -2.9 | 36.2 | 45.9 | 41.2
